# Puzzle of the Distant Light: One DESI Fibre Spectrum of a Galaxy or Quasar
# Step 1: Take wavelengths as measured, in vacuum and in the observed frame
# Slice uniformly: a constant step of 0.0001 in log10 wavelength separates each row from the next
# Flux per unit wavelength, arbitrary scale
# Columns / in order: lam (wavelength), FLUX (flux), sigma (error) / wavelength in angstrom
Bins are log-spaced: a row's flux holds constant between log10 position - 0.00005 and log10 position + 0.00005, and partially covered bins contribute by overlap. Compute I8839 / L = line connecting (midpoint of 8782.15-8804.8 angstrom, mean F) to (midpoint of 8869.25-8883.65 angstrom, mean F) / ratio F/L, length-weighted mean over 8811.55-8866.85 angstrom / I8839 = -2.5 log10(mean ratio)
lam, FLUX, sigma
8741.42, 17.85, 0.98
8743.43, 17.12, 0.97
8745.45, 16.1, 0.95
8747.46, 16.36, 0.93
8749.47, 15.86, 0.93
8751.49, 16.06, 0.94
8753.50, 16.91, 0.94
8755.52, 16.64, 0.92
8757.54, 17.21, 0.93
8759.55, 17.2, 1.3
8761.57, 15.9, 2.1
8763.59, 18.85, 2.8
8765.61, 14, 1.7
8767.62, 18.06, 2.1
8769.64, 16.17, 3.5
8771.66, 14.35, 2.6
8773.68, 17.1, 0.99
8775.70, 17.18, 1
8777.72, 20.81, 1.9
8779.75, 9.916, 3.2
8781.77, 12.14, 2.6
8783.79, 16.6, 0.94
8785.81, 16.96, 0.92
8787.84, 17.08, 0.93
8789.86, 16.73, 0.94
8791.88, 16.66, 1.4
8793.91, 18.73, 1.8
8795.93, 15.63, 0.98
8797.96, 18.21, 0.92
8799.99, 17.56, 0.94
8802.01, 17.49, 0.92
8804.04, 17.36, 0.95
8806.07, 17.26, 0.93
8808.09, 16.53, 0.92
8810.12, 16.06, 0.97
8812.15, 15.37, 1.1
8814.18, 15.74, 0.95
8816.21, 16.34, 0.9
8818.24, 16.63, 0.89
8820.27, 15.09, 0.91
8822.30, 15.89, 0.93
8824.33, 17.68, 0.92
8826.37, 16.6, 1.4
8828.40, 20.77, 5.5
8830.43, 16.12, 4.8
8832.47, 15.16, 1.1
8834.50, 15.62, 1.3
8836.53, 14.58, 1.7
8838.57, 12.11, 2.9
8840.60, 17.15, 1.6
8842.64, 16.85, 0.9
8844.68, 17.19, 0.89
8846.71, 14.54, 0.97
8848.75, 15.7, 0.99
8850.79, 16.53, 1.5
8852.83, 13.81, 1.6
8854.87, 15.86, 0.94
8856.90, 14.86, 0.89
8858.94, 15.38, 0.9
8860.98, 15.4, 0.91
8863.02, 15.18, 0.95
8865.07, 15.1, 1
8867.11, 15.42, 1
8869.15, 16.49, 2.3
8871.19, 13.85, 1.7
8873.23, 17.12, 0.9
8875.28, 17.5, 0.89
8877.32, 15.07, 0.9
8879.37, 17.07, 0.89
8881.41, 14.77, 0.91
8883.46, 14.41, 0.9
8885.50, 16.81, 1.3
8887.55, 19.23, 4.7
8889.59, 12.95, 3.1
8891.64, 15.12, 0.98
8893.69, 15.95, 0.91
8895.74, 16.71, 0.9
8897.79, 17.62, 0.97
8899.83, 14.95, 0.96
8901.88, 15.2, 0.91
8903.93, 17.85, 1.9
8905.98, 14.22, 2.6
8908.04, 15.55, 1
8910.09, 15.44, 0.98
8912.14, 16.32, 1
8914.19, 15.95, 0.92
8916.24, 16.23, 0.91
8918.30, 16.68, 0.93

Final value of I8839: 0.04 mag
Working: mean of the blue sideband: 17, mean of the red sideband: 15.8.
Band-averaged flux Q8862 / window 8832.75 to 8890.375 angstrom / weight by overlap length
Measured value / 15.6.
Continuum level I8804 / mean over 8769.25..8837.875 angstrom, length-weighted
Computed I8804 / 16.4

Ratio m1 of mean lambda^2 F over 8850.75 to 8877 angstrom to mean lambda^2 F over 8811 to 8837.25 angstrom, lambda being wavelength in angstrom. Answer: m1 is 1.0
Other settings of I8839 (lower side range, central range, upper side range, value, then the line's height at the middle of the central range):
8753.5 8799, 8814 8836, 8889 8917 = -0.020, 16.2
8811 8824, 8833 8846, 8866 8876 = 0.029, 16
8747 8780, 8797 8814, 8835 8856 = -0.062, 16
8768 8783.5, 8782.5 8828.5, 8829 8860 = -0.086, 15.5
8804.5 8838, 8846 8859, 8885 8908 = 0.065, 16.2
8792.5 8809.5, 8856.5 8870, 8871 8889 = 0.072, 16.5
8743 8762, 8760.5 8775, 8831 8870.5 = 0.000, 16.4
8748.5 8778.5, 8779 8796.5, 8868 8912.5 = 0.062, 16.6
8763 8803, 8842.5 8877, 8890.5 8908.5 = 0.030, 16.1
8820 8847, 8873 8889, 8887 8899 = -0.015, 16.1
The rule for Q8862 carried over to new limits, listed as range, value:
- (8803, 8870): 15.9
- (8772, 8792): 16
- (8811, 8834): 16.5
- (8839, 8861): 15.7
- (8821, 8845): 16.3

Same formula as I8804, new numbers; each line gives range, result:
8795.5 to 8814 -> 16.8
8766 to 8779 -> 17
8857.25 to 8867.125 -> 15.2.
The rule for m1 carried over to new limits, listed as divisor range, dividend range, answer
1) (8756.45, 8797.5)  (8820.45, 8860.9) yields 0.98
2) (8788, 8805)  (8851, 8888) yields 0.92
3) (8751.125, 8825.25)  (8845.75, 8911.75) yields 0.97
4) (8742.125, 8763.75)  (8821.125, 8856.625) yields 0.98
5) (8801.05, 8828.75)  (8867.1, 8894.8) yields 0.97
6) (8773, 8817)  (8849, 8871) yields 0.94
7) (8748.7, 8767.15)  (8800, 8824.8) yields 1.01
